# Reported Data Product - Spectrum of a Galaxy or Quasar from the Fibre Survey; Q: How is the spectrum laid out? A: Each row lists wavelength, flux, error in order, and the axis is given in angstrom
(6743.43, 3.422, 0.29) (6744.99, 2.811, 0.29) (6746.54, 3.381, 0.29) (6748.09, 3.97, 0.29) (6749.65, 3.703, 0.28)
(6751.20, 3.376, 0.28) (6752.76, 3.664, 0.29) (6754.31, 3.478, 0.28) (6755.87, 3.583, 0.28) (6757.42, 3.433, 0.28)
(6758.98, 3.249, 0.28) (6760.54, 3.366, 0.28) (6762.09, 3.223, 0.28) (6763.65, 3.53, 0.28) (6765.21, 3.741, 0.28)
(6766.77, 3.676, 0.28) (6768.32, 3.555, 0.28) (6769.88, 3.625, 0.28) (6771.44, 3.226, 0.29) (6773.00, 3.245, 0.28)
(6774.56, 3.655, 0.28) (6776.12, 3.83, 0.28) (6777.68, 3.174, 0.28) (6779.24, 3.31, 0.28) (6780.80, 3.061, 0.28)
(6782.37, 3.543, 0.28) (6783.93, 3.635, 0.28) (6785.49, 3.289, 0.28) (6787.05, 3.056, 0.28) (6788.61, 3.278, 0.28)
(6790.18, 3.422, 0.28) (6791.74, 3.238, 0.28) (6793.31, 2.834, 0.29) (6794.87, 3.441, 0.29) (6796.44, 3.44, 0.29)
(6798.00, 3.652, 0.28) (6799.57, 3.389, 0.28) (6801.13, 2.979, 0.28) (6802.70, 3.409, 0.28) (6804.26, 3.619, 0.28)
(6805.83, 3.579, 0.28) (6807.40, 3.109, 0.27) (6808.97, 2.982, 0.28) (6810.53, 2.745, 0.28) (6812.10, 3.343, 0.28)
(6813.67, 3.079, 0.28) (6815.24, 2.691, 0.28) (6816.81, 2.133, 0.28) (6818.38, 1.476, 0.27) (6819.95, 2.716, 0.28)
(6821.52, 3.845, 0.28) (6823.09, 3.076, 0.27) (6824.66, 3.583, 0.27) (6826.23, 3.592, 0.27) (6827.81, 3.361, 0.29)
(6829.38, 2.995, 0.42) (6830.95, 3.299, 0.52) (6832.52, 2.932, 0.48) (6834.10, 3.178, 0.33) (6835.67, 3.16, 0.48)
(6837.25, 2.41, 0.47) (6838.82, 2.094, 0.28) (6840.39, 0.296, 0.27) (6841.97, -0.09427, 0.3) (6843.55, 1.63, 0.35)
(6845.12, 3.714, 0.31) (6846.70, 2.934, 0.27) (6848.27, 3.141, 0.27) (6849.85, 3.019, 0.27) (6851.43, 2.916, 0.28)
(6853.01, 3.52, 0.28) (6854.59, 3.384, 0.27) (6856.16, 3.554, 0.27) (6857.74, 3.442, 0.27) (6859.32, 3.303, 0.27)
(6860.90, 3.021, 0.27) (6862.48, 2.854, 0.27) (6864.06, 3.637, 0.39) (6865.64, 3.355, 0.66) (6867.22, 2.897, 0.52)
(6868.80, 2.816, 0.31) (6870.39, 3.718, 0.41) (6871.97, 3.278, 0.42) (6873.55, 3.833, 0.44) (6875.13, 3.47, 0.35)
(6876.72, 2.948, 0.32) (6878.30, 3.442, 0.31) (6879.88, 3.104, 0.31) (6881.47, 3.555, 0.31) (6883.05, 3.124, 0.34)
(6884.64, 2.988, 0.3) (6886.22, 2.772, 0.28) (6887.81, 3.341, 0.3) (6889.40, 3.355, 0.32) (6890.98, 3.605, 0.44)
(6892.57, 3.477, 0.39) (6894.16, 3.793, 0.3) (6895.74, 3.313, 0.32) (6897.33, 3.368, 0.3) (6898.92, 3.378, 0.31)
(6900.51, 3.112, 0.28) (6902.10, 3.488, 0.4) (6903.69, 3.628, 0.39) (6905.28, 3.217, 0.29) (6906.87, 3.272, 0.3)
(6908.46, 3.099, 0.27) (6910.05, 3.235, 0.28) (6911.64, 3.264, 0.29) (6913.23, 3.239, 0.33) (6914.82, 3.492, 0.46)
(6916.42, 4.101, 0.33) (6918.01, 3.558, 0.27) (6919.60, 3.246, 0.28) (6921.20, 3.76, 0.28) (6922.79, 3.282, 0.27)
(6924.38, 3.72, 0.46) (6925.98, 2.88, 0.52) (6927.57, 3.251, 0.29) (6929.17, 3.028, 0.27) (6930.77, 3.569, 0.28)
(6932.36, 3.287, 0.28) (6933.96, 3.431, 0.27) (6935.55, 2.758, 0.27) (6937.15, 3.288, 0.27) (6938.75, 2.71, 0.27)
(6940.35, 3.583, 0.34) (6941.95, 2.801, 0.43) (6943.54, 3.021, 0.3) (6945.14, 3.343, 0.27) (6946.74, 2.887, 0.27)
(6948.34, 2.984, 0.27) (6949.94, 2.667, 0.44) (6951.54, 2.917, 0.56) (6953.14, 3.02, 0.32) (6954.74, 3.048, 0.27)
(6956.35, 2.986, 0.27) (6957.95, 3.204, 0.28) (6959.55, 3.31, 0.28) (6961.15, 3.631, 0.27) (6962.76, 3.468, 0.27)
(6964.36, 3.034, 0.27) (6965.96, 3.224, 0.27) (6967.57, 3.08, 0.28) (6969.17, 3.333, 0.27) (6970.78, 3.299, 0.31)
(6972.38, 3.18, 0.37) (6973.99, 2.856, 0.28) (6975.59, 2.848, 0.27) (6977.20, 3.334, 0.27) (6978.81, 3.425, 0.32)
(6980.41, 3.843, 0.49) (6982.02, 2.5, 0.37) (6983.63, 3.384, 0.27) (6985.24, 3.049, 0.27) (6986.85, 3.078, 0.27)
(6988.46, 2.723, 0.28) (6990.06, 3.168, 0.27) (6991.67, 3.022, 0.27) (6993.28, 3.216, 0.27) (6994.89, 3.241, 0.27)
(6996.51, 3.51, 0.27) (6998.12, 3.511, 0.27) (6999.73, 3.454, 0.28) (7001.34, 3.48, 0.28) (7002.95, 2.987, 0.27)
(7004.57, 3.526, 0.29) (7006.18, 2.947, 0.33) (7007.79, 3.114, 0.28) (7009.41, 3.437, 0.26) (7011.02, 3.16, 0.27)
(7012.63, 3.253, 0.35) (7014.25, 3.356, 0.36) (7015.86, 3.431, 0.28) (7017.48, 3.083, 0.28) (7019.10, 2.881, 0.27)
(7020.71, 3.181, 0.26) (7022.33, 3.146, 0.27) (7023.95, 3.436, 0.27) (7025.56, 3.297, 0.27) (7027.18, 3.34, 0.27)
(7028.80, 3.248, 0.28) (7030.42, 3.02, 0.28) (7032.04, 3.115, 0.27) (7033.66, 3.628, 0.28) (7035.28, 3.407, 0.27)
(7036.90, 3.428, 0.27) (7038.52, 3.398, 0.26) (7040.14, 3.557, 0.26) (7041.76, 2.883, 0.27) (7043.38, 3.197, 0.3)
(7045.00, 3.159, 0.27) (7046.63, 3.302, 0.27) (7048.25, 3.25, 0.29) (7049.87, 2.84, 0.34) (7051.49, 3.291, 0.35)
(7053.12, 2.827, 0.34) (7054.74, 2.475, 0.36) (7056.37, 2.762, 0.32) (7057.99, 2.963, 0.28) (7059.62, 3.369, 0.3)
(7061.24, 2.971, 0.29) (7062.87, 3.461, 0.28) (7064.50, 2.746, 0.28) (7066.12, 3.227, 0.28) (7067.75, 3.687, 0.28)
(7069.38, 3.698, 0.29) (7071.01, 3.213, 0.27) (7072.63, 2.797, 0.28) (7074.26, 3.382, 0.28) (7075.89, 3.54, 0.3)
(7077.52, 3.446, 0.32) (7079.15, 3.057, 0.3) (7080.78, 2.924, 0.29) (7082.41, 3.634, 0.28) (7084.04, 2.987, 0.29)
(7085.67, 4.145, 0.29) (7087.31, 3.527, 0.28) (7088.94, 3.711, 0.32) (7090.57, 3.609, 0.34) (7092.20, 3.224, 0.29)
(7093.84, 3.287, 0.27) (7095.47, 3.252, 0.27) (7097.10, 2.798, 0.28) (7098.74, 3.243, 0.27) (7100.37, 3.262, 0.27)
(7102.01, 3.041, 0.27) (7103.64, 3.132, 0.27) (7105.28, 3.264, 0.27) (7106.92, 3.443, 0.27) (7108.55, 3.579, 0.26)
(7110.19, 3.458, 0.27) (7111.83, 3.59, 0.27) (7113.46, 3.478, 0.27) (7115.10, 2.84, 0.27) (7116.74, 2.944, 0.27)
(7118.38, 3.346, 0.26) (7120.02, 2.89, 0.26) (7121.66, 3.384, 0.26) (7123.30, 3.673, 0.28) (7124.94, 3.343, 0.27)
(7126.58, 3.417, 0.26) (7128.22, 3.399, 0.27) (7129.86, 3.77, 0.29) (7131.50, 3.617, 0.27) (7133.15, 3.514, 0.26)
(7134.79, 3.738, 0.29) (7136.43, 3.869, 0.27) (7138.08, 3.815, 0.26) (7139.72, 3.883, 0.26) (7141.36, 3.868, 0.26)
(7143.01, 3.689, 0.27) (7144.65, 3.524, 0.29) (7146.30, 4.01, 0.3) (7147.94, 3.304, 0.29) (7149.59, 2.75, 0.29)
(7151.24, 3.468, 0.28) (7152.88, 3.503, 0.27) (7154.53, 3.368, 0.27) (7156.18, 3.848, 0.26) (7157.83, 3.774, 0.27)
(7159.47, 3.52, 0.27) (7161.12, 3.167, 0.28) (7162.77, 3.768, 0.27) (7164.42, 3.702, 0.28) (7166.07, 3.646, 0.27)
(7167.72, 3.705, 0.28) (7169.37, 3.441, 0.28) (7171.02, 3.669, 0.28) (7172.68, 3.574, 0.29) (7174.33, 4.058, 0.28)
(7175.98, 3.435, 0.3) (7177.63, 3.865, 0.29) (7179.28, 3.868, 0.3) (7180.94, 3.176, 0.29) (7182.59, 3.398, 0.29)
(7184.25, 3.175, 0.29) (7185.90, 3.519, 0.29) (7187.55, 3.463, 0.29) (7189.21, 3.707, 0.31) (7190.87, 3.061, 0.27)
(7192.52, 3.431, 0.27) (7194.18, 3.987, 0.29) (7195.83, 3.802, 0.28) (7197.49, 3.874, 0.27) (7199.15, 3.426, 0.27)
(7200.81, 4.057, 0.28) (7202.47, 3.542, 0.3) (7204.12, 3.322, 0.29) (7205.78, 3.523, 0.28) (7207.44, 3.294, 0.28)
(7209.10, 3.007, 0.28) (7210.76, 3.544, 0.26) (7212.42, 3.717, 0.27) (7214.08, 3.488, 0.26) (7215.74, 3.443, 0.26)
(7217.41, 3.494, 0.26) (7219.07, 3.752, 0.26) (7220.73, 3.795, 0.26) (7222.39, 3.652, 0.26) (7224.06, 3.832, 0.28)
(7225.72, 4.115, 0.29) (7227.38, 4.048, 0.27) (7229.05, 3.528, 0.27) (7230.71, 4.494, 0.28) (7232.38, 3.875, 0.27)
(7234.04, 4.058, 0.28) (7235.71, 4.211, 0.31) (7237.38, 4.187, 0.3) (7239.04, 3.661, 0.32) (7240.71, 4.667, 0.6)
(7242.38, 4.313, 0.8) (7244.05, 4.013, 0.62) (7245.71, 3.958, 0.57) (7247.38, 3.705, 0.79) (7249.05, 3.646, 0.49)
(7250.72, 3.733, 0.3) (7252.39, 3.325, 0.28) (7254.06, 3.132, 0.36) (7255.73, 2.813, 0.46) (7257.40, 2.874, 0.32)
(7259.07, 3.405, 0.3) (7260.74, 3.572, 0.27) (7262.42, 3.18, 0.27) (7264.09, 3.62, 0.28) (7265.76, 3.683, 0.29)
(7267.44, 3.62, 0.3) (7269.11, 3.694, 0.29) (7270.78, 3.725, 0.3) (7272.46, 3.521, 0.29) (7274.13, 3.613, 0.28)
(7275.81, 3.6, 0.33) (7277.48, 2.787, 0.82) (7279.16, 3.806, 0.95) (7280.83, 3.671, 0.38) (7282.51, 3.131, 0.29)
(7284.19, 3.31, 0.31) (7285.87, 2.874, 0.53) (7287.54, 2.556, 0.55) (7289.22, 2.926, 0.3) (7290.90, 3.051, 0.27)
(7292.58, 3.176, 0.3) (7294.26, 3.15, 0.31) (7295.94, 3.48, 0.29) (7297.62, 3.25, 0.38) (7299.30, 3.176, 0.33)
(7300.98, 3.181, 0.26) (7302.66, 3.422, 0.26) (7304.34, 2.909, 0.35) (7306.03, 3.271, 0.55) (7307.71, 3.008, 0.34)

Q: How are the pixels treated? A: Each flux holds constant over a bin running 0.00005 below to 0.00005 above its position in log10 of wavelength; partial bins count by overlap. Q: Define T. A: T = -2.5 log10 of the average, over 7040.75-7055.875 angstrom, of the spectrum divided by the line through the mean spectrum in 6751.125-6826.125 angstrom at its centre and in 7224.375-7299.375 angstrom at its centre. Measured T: 0.138 mag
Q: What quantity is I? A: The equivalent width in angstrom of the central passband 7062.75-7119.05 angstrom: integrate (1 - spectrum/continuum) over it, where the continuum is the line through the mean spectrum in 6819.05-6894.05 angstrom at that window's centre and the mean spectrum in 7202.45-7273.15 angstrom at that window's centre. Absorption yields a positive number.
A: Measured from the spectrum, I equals 2.0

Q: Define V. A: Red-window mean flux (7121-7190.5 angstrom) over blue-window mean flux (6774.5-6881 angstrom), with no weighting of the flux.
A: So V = 1.16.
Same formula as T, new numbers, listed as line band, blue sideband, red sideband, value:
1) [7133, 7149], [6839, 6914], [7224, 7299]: -0.09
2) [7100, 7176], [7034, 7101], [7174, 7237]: -0.01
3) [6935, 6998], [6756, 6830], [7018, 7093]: 0.04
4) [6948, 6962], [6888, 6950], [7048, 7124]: 0.07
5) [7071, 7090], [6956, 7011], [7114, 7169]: 0.01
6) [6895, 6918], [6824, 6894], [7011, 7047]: -0.09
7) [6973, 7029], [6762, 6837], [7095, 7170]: 0.05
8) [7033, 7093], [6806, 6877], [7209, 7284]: 0.03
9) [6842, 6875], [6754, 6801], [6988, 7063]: 0.07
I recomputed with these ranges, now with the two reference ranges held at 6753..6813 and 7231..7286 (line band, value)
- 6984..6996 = 1.3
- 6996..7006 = 0.3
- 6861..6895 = 1.2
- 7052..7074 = 2.6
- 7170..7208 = 0.1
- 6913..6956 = 2.9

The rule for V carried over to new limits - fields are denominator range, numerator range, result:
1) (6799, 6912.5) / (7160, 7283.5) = 1.17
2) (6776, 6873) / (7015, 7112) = 1.07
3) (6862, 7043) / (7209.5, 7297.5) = 1.10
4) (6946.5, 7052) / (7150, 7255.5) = 1.15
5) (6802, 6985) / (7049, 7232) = 1.10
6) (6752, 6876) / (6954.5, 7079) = 1.02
